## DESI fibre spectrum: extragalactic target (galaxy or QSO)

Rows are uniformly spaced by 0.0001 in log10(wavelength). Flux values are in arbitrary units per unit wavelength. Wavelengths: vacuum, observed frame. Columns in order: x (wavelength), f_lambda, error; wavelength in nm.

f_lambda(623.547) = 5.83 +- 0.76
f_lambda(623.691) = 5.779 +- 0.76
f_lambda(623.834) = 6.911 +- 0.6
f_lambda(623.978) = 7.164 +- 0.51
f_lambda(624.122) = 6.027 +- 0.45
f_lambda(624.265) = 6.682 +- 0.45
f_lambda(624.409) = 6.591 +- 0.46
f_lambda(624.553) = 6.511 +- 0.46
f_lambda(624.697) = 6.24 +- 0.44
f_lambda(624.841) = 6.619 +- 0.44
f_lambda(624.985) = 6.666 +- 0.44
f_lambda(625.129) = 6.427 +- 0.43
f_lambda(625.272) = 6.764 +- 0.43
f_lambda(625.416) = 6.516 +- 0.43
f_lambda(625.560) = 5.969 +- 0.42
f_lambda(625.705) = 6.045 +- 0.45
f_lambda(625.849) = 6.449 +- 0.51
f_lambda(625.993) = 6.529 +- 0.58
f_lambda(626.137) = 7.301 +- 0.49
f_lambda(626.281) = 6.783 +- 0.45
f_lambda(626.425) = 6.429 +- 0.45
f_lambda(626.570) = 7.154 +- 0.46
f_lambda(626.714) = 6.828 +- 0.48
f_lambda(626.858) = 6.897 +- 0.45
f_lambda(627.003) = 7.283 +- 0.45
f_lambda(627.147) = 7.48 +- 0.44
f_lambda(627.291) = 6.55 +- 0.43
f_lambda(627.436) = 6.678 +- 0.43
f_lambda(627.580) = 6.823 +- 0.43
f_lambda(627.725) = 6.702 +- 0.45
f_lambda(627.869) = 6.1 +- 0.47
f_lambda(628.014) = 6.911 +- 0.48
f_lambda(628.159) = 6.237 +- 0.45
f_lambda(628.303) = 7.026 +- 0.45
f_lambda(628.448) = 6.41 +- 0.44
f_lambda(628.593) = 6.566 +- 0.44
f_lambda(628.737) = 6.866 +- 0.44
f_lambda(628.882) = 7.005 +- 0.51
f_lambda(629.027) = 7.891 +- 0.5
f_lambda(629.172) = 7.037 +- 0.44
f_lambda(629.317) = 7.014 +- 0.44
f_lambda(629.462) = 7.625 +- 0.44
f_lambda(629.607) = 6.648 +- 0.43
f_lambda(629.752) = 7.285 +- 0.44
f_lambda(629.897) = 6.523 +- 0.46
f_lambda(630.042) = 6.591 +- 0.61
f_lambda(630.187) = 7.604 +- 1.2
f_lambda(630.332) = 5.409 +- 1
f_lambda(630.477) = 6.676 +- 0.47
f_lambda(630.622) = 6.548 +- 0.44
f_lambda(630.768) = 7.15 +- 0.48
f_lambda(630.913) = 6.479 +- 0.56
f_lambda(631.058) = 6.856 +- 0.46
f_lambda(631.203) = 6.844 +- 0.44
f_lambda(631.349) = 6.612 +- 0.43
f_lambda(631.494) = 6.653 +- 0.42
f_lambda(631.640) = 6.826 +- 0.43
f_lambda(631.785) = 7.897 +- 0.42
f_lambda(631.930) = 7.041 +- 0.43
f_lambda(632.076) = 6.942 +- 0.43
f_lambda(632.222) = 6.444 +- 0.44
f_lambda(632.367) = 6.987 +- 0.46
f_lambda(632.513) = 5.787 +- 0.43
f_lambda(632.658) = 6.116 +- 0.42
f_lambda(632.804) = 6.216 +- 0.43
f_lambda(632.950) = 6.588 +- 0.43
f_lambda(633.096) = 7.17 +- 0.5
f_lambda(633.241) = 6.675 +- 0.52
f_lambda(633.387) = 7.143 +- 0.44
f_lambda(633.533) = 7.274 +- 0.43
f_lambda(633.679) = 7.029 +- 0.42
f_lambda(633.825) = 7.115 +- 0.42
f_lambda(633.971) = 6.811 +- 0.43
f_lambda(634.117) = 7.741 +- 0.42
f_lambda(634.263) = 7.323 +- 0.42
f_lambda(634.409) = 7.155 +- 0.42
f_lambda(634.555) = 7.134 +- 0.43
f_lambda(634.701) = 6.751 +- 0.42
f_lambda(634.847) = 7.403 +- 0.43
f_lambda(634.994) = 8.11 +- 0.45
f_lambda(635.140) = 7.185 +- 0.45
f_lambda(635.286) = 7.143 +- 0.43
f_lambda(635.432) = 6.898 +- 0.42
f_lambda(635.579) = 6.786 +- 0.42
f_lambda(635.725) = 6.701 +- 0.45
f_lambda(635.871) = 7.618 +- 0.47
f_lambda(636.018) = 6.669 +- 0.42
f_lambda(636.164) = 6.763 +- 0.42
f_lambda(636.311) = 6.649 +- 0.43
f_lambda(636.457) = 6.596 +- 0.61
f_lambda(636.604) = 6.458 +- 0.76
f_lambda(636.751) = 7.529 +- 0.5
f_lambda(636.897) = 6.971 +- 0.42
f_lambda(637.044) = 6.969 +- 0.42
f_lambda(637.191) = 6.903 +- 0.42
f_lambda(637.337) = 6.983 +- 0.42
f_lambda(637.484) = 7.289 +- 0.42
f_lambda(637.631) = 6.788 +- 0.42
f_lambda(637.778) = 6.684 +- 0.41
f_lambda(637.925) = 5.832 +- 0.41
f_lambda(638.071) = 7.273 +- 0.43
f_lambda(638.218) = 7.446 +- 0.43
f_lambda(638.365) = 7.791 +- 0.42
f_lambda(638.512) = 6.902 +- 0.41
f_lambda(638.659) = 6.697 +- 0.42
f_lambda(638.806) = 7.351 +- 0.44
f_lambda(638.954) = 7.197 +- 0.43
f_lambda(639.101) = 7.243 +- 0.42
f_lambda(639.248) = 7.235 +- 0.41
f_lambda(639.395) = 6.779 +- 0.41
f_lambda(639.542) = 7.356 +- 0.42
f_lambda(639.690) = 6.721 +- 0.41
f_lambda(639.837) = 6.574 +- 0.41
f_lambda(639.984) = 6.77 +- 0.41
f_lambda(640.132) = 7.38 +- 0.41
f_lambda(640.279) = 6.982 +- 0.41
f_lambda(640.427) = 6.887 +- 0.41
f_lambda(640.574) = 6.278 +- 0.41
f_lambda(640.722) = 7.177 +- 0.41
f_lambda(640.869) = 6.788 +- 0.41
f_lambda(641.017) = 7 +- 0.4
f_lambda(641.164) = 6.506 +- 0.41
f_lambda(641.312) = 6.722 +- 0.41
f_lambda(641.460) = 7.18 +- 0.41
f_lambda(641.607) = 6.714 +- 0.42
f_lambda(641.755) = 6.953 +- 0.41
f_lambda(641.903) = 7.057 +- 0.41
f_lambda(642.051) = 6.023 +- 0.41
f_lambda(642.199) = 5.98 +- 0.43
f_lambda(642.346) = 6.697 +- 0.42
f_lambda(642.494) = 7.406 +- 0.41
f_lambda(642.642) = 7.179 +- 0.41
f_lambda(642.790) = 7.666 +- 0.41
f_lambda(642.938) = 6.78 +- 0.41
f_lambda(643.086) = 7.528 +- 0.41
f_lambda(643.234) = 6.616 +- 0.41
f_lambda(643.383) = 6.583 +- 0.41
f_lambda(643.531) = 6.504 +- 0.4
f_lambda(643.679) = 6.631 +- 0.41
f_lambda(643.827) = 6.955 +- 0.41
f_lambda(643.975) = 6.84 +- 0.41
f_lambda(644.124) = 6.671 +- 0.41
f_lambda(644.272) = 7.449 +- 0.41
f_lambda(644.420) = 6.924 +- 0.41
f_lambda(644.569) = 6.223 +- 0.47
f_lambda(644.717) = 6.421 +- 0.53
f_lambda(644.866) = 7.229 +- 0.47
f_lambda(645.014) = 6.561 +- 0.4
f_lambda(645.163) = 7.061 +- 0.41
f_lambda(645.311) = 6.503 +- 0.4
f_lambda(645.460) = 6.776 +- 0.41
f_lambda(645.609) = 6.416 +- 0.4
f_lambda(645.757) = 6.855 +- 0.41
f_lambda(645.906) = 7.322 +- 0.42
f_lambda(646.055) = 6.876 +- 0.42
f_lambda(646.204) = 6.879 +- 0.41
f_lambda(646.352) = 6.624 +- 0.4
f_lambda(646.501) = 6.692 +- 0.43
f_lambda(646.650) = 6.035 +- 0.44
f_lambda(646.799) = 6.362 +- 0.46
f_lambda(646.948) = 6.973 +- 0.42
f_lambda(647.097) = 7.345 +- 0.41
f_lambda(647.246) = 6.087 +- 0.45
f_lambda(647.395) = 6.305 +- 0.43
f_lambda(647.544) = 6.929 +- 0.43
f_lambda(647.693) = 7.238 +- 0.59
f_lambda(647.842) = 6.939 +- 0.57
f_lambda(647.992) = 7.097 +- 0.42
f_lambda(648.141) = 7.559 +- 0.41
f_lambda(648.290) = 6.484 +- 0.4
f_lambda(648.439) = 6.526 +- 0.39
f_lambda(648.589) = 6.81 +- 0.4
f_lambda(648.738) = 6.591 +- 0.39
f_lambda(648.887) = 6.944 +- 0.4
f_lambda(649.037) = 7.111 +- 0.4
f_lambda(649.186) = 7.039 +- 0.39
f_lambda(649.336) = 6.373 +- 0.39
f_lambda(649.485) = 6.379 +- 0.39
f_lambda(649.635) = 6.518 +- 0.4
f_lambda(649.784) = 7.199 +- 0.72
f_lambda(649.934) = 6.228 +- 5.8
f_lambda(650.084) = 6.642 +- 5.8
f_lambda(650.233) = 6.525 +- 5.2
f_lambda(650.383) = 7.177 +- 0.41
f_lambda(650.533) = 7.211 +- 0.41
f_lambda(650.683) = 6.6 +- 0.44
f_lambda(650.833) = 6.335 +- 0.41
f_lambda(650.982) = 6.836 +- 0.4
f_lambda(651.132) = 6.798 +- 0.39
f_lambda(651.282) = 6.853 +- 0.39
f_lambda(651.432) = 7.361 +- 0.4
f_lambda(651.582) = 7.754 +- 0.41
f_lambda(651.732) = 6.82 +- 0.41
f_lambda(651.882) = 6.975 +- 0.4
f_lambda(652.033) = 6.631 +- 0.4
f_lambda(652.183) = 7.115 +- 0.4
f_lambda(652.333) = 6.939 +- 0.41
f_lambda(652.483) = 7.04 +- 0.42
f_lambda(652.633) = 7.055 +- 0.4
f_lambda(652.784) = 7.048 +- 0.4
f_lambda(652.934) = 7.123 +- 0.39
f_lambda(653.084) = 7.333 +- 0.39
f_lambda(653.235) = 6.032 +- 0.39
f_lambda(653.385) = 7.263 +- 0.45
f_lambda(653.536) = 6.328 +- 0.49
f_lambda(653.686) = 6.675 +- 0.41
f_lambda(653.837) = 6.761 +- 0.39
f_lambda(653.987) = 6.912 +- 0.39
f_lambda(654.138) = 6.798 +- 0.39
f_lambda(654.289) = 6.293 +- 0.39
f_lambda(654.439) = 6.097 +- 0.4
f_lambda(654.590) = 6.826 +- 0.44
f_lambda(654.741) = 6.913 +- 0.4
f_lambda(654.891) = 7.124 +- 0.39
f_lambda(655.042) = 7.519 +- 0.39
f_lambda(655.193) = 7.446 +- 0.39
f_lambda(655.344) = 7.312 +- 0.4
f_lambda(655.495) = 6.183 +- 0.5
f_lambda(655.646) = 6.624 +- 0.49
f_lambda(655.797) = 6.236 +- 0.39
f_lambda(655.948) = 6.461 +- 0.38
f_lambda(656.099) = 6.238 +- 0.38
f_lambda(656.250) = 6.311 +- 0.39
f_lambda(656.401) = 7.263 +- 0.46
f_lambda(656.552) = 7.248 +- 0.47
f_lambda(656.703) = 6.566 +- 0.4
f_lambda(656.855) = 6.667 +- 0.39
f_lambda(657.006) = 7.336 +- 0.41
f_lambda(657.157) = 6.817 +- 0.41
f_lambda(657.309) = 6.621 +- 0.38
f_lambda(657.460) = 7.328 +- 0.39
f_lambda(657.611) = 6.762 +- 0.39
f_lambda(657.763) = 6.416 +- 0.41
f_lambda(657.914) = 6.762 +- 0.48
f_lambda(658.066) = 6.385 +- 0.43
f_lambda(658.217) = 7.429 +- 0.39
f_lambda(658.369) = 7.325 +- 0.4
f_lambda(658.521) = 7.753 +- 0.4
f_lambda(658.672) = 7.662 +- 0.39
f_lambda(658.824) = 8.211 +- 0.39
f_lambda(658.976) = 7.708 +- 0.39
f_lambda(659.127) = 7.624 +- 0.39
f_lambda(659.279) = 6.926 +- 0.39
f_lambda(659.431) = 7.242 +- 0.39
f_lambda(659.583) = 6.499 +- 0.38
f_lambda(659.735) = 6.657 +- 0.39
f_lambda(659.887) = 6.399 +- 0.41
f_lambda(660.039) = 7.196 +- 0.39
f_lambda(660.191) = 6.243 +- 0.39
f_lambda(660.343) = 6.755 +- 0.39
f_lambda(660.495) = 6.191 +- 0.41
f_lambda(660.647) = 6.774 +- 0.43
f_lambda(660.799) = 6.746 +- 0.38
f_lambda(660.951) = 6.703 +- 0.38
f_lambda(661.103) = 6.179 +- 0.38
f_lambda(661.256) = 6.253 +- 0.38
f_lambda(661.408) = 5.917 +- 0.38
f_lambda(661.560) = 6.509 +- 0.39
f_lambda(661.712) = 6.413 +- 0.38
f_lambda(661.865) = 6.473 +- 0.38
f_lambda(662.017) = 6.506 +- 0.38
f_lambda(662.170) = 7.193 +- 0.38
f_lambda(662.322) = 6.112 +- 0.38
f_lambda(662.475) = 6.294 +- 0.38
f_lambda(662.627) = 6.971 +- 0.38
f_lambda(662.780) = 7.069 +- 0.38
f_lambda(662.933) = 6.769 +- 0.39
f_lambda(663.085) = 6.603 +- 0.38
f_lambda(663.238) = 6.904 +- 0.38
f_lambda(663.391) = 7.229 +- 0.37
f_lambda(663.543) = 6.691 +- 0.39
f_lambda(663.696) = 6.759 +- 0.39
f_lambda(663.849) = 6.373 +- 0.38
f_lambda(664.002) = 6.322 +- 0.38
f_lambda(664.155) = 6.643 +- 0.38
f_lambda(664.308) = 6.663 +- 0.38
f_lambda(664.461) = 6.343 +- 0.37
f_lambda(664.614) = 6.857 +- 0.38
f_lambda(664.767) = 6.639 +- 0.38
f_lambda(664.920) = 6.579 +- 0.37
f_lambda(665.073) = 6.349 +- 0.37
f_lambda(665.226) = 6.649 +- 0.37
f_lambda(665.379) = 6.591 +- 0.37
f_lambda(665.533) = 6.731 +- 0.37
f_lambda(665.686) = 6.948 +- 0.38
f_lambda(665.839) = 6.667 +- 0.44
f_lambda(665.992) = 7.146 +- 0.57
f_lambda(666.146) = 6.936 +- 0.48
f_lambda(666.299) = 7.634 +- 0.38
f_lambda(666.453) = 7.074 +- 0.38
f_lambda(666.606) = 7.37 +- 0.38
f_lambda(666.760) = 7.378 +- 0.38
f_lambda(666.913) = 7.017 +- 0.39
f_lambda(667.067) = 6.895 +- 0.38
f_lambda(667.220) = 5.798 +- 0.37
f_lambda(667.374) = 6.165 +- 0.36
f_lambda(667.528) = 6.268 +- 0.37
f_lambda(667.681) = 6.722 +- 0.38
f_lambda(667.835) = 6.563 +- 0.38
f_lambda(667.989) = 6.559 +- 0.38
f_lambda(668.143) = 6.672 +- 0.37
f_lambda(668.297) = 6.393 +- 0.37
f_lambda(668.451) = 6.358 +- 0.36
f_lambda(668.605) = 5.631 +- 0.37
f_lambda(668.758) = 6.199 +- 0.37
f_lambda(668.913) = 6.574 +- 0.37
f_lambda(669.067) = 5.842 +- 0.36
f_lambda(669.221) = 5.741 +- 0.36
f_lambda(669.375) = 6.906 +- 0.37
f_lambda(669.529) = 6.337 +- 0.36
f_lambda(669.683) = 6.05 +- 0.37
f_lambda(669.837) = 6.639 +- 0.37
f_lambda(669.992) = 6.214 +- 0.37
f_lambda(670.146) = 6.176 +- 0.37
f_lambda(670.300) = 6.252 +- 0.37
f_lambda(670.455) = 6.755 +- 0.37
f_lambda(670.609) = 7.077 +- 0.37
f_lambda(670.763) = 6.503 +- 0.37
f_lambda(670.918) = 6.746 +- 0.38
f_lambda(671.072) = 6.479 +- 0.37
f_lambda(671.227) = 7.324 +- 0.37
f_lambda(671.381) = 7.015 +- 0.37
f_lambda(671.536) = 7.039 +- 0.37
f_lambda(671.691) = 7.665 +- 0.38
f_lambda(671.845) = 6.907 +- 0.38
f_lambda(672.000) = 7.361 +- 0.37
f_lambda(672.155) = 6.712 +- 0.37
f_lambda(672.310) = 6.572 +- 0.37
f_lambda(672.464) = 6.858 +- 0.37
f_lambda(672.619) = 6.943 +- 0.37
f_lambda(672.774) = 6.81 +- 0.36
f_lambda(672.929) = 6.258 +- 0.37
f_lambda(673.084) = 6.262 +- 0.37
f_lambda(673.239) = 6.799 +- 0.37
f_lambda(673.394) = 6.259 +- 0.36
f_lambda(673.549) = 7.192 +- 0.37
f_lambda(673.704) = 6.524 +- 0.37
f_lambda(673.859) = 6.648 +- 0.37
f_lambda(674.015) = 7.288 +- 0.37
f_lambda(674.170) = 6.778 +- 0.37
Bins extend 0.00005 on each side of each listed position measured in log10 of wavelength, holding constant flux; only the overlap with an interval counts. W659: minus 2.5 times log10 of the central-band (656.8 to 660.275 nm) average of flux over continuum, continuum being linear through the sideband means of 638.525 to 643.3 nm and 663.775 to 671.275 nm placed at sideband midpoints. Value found -0.05 mag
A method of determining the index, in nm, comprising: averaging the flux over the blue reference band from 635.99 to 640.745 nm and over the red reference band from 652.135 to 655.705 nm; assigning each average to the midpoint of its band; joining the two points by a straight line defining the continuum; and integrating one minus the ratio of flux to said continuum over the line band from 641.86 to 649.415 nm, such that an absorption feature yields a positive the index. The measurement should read 0.12 nm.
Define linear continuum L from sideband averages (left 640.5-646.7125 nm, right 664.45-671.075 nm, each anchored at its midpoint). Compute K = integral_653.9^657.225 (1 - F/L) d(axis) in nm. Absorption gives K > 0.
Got -0.05 nm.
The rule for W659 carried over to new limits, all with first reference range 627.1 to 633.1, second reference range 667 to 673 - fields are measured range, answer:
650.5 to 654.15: -0.039 mag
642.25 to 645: -0.030 mag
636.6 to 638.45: -0.044 mag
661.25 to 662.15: 0.034 mag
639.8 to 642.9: -0.023 mag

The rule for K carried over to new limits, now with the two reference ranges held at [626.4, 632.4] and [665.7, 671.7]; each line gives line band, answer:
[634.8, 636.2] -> -0.07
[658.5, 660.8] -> -0.12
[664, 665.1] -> 0.01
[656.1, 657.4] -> -0.03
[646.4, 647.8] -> 0.02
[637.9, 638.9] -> -0.05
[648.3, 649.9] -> 0.00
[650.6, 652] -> -0.04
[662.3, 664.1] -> -0.01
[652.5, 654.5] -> -0.01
